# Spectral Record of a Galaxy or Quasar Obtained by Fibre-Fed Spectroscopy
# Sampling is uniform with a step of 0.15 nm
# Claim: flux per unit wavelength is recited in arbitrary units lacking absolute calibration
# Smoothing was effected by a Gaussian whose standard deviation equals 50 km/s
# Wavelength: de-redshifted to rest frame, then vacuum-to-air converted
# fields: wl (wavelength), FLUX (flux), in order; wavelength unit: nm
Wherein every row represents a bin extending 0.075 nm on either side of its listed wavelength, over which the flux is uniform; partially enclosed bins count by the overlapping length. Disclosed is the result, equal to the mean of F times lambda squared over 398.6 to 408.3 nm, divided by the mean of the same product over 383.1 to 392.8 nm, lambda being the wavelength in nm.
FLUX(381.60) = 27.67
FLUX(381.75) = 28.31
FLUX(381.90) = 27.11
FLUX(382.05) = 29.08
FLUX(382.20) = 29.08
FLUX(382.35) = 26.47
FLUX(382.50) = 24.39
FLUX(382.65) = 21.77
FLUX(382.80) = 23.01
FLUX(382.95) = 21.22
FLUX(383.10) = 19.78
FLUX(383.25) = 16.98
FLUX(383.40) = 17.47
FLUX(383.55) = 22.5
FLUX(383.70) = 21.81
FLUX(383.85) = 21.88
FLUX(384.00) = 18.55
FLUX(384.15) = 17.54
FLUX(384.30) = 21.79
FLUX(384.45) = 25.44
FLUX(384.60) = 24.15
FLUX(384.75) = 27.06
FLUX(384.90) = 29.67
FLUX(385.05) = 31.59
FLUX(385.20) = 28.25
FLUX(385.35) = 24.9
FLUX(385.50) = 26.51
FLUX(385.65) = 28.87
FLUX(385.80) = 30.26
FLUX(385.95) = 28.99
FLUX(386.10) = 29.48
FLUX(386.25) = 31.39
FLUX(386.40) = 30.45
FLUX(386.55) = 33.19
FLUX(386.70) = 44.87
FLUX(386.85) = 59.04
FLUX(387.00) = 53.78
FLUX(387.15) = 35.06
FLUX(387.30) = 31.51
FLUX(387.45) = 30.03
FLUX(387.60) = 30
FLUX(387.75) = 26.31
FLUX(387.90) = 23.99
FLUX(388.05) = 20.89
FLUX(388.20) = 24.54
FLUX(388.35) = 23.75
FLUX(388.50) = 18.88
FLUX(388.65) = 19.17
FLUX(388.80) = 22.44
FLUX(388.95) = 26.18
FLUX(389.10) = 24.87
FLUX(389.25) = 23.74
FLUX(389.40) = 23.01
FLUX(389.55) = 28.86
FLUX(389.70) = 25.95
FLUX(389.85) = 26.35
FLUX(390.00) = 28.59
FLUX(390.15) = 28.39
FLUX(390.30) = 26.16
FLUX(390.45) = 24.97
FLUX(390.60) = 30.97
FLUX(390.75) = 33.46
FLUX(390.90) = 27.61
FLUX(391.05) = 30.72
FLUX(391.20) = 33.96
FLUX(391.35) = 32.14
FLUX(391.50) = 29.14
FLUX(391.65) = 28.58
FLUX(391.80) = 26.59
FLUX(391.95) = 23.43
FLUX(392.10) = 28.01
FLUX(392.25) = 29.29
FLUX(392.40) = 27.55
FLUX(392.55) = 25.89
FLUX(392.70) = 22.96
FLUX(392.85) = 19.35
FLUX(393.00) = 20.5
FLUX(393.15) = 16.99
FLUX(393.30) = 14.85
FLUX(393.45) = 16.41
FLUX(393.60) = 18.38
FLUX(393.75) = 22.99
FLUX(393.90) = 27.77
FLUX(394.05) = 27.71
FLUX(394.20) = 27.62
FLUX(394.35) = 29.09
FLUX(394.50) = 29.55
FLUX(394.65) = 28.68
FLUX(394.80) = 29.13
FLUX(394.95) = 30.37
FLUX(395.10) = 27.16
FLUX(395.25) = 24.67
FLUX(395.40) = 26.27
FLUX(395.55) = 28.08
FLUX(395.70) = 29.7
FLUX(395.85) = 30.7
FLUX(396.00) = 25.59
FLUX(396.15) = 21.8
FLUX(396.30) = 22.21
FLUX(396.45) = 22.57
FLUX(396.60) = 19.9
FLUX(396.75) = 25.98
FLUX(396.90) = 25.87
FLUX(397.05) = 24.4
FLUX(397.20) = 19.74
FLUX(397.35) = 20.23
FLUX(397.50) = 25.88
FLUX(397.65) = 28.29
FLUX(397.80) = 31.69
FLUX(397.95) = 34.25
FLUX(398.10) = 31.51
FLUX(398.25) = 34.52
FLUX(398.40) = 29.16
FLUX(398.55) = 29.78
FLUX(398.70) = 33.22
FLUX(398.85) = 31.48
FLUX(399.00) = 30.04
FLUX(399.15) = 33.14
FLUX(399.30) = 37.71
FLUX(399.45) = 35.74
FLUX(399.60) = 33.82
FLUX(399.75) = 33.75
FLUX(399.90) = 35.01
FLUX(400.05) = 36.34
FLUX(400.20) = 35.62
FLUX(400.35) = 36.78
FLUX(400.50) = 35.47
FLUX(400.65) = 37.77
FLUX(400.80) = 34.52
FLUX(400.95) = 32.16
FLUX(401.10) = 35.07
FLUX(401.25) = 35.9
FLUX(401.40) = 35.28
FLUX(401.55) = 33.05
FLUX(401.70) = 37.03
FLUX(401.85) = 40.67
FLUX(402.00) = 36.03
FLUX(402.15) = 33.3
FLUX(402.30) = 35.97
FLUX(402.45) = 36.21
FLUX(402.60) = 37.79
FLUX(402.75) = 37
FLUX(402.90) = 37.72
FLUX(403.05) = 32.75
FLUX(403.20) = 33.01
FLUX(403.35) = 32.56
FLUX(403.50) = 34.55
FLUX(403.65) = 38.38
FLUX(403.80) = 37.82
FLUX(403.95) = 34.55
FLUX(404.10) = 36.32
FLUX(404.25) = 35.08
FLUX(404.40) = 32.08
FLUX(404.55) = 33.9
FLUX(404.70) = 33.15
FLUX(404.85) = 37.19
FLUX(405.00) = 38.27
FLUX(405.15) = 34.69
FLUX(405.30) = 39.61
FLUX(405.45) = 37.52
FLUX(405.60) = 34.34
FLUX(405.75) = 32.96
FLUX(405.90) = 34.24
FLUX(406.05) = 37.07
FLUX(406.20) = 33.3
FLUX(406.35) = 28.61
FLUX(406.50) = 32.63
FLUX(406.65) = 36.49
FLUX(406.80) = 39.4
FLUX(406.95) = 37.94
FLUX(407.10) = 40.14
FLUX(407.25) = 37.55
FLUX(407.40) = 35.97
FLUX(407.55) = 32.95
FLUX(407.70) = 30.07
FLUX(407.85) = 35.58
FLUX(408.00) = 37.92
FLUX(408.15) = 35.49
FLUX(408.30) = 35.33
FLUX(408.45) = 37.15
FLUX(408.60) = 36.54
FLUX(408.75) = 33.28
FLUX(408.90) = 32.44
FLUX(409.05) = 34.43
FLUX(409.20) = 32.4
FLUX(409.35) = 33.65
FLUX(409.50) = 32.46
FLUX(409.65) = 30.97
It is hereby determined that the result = 1.38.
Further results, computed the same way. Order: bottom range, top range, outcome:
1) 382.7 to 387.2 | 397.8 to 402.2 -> 1.32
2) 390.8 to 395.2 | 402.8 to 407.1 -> 1.44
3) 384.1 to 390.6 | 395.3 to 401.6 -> 1.13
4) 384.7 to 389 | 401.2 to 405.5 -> 1.29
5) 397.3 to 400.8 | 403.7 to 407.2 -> 1.12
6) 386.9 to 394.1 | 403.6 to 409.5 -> 1.45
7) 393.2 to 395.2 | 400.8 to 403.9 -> 1.47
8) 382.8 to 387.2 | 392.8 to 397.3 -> 0.91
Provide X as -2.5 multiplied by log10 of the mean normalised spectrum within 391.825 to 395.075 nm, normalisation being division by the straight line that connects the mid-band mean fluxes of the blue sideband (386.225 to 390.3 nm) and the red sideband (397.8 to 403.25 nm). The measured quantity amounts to 0.27 mag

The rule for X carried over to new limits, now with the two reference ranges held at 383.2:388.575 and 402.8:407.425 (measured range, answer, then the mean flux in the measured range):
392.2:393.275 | 0.33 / 22.7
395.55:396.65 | 0.27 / 25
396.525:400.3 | 0.09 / 30.3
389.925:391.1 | 0.04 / 28.8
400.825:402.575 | -0.04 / 35.6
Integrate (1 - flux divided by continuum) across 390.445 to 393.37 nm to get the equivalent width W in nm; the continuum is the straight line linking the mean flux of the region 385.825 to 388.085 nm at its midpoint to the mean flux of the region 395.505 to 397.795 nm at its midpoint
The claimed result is 0.307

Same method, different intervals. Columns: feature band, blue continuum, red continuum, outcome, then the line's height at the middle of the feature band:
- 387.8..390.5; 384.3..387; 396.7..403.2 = 0.64 nm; 32.1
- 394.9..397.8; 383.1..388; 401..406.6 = 0.64 nm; 32.6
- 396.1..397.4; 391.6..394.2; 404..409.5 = 0.20 nm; 26.7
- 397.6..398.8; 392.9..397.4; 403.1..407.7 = -0.17 nm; 27.7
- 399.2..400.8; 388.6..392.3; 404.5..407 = -0.17 nm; 32.3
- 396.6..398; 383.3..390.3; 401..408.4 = 0.28 nm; 32.2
